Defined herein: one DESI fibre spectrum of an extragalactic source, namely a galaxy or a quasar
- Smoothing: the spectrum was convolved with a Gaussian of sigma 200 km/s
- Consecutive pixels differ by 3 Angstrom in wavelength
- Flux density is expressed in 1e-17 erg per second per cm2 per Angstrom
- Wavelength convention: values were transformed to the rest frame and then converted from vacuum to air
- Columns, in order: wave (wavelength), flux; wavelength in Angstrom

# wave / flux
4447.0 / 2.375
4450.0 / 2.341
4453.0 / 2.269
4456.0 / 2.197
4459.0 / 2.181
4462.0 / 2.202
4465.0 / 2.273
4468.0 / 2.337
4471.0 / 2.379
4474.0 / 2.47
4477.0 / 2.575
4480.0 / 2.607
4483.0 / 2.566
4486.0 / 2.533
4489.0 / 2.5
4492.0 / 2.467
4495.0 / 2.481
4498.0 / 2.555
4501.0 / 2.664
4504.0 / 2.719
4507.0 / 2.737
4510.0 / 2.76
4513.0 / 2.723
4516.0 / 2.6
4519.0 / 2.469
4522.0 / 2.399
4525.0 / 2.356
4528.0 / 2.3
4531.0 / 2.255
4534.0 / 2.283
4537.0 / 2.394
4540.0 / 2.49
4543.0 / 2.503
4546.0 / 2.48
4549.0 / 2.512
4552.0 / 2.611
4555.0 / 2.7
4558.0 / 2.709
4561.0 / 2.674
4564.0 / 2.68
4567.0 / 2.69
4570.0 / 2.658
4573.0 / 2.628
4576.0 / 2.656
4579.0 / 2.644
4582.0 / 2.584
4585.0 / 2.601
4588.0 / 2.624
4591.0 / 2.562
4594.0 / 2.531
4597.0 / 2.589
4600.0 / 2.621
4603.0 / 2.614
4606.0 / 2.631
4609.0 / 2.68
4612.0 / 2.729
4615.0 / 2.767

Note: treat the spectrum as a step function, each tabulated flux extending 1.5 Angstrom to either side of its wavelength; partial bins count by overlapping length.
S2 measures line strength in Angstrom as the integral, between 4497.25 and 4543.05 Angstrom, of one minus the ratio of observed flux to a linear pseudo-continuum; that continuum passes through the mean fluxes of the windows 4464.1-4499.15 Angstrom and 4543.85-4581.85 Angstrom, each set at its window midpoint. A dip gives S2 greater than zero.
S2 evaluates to 0.70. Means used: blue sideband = 2.48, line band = 2.51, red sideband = 2.63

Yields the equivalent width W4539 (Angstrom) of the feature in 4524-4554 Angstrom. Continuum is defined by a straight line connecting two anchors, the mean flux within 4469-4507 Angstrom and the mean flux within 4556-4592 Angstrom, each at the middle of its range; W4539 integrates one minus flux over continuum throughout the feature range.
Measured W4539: 2.09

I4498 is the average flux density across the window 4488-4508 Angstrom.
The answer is 2.59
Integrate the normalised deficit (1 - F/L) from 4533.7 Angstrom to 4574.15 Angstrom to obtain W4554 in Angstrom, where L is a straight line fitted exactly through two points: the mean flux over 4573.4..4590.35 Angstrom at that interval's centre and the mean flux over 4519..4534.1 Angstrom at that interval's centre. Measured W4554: -1.7 Angstrom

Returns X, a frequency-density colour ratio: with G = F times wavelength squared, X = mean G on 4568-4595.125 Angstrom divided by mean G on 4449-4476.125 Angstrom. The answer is 1.20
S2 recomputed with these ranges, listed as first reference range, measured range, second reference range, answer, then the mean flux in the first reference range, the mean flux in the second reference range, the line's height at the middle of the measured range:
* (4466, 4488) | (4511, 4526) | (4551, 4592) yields 0.2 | 2.49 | 2.65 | 2.56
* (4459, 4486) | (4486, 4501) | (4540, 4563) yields -0.3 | 2.42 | 2.59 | 2.46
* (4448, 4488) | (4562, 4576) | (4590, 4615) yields -0.5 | 2.38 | 2.63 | 2.57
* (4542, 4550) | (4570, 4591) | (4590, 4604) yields -0.5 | 2.5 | 2.58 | 2.56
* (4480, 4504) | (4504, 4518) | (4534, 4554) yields -0.9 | 2.55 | 2.49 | 2.53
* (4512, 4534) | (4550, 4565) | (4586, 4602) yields -1.0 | 2.43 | 2.59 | 2.5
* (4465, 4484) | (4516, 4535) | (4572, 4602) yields 1.2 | 2.47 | 2.6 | 2.53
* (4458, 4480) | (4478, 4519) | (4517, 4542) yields -4.0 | 2.37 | 2.38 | 2.37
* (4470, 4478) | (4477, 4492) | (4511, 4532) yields -0.5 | 2.47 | 2.46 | 2.47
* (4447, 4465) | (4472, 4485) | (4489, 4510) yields -0.6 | 2.25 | 2.61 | 2.44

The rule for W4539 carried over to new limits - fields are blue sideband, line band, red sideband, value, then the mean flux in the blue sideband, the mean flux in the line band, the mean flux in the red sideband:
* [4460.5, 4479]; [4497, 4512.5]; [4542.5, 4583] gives -1.4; 2.38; 2.69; 2.63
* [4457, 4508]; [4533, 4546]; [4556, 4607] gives 0.7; 2.48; 2.43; 2.63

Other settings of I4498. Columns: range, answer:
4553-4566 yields 2.69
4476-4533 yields 2.54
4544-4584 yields 2.63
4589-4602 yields 2.58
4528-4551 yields 2.41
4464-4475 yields 2.36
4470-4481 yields 2.51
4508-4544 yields 2.46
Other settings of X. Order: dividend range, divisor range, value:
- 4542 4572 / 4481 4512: 1.04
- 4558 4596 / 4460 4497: 1.12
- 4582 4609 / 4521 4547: 1.12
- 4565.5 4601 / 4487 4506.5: 1.06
